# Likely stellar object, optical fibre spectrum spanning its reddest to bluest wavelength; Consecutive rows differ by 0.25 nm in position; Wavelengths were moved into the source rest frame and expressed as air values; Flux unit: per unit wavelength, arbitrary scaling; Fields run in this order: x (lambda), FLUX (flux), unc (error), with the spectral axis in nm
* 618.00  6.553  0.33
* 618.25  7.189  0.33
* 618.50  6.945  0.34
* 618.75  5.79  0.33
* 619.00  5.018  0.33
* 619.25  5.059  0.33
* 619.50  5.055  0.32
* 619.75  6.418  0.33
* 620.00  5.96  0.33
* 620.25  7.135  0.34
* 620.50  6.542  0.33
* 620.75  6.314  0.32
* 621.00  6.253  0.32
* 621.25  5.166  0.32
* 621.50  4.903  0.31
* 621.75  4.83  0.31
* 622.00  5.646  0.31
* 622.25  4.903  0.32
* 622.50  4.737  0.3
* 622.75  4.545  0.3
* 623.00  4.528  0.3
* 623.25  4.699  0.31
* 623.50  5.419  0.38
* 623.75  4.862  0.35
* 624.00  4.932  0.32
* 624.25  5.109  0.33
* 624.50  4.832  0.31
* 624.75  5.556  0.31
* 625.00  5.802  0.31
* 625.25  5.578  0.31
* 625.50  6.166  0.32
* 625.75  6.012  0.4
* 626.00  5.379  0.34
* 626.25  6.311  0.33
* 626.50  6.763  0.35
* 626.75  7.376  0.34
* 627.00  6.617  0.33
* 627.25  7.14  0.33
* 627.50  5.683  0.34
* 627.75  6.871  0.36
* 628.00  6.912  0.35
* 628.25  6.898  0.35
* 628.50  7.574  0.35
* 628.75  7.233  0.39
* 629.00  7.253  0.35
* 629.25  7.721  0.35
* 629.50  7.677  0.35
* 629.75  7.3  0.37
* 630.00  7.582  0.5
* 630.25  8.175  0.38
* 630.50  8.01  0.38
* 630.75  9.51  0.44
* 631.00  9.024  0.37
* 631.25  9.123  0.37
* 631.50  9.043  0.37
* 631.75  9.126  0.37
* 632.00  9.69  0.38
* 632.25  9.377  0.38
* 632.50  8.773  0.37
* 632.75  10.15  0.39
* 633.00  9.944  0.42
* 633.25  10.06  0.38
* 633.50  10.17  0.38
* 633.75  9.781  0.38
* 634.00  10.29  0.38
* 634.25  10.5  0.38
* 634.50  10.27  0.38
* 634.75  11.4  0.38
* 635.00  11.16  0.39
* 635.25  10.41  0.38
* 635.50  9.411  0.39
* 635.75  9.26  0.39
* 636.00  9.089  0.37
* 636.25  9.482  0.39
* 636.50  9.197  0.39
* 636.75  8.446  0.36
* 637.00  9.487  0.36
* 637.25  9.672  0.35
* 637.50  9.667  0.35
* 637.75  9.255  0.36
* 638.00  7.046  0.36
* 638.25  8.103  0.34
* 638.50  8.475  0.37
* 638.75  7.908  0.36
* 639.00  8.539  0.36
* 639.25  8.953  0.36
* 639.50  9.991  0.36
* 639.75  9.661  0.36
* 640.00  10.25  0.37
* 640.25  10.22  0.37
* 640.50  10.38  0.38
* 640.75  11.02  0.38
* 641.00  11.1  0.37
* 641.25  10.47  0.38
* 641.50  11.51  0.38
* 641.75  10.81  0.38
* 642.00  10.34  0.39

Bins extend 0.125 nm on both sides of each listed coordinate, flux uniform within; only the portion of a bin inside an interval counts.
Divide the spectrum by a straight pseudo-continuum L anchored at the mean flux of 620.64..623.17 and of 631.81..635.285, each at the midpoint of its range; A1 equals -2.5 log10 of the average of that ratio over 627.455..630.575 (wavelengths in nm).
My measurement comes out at 0.121 mag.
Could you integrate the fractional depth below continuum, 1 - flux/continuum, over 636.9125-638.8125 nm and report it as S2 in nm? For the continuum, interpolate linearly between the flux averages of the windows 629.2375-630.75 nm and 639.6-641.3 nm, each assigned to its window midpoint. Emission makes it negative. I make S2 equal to 0.21 nm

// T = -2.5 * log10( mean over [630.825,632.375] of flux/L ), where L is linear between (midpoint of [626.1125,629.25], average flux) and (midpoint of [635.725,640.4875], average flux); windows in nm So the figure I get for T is -0.19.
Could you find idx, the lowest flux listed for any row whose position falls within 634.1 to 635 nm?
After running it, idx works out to 10.27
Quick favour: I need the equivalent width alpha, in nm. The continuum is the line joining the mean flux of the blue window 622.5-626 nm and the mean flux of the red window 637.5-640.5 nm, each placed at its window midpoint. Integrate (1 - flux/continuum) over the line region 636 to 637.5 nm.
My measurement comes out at -0.15 nm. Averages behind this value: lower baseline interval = 5.22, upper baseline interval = 9.04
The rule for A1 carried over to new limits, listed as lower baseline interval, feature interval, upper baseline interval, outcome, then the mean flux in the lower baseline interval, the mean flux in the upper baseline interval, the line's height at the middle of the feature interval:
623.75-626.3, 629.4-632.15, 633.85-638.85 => -0.144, 5.51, 9.44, 7.5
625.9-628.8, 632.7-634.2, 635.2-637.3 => -0.184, 6.73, 9.34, 8.52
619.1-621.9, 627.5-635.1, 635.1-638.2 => -0.093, 5.78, 9.19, 8.06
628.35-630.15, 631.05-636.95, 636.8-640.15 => -0.179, 7.48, 9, 8.26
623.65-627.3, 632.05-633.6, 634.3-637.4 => -0.128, 5.88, 9.79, 8.65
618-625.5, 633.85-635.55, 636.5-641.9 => -0.229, 5.54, 9.56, 8.53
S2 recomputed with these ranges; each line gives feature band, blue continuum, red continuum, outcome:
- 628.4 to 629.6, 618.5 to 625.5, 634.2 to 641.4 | -0.03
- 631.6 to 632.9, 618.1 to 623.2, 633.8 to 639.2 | -0.16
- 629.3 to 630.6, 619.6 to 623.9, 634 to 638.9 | -0.01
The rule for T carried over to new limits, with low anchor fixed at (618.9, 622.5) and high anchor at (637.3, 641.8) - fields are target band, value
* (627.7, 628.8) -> 0.02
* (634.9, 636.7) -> -0.10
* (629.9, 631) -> -0.10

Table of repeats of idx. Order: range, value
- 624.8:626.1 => 5.379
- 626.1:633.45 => 5.683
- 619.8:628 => 4.528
